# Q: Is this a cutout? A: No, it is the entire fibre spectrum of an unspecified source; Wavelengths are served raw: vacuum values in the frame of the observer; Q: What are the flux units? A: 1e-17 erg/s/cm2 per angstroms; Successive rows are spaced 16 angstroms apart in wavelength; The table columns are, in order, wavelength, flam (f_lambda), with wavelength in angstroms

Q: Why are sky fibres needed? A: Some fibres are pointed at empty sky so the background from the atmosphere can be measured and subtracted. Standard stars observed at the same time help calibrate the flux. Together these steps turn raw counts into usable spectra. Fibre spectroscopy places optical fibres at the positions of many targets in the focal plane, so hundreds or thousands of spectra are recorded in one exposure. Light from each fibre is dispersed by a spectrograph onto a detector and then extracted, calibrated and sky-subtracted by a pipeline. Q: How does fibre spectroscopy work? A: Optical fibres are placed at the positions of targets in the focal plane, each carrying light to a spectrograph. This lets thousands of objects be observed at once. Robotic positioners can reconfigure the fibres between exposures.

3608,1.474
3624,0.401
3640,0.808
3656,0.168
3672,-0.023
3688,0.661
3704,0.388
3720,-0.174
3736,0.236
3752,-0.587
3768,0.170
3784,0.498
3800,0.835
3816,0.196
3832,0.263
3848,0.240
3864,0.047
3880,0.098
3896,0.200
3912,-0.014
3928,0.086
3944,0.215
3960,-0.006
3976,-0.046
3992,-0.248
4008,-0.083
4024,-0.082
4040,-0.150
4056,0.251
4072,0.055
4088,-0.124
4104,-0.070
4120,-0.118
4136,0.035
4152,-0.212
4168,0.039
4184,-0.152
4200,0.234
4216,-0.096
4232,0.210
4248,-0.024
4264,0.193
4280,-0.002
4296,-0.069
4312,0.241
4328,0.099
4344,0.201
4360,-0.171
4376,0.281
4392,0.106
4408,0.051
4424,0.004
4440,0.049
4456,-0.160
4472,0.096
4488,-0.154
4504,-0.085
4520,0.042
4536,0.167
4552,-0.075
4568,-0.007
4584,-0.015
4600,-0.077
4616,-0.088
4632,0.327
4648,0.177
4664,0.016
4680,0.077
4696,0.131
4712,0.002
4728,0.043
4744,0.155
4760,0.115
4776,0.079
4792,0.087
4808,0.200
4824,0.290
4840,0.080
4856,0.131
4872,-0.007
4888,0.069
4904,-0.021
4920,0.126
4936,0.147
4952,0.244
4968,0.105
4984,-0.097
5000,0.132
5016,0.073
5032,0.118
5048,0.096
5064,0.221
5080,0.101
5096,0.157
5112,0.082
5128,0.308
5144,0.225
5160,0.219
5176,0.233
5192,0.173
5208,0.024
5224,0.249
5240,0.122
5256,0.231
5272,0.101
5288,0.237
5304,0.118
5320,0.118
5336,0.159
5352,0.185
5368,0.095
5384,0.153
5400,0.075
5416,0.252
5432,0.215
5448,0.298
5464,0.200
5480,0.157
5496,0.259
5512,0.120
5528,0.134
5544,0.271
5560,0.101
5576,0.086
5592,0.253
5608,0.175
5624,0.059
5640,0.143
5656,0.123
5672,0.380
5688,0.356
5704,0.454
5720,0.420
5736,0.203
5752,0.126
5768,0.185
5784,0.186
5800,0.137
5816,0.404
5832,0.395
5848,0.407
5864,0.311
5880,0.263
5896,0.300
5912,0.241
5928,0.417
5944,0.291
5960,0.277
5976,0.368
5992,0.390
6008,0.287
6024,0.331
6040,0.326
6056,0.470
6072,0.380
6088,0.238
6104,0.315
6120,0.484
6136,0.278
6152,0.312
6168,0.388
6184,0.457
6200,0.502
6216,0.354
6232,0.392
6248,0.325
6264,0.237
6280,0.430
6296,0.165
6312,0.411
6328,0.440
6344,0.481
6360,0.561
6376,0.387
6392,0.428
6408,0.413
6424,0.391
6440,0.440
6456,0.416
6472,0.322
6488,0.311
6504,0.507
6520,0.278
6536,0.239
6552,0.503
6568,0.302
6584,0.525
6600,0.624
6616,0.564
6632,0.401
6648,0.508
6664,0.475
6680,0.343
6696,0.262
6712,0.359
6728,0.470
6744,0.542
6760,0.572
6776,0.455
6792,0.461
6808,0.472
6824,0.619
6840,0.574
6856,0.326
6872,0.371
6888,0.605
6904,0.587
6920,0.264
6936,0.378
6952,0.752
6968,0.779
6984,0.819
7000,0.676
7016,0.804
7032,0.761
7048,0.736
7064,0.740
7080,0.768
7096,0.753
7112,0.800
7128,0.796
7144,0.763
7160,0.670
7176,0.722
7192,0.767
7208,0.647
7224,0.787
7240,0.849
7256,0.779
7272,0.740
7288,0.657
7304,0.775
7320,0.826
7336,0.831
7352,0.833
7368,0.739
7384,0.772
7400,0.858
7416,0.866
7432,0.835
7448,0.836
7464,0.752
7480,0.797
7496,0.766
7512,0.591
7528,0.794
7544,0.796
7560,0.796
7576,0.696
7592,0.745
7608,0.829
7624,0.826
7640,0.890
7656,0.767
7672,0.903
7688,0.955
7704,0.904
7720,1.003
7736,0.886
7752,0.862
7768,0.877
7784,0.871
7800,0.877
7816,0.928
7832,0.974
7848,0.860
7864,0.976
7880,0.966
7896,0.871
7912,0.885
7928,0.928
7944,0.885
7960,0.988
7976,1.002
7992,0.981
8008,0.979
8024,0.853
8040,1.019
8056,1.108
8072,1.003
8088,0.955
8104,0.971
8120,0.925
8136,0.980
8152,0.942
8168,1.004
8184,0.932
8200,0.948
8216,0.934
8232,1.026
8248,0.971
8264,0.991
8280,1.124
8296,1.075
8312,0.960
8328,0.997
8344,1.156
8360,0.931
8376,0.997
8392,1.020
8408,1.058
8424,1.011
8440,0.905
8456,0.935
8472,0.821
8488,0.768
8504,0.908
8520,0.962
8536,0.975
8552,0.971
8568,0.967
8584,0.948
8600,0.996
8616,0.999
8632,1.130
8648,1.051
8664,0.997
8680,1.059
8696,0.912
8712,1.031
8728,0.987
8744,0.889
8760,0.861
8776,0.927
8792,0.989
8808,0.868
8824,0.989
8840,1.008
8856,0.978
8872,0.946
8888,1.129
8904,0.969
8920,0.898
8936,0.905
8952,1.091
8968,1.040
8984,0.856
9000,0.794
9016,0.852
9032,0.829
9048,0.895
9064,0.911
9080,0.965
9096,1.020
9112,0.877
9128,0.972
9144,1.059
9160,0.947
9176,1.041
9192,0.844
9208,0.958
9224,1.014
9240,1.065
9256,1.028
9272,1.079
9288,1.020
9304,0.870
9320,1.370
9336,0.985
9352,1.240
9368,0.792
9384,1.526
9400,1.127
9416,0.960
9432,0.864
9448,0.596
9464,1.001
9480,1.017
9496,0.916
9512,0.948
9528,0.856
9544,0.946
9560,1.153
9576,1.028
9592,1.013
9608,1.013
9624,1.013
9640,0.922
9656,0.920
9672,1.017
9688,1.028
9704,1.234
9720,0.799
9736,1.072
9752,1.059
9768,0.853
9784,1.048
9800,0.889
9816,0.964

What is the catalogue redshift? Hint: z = 0.744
